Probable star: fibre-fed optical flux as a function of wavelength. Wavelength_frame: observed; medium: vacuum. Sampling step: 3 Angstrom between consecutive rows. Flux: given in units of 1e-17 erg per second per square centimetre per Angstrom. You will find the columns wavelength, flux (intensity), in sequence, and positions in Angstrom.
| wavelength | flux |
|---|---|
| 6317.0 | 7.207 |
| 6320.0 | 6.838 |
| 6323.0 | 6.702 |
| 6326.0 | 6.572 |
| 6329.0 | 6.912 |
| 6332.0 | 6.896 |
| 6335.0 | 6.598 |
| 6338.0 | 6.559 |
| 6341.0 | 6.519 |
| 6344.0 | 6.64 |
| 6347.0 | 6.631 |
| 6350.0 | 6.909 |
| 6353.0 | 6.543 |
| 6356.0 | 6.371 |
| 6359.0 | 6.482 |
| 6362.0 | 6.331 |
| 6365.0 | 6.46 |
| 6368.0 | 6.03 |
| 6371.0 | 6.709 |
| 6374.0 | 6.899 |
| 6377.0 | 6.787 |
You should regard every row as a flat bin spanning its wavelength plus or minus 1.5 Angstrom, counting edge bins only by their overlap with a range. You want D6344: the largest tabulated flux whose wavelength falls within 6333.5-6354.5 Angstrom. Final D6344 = 6.909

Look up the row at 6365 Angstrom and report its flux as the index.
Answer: 6.46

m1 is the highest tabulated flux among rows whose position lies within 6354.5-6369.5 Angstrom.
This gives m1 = 6.482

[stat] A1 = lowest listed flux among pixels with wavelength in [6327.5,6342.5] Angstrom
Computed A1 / 6.519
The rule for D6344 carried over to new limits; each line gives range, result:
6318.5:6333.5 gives 6.912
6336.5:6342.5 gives 6.559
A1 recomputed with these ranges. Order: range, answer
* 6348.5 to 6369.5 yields 6.03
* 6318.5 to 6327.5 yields 6.572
